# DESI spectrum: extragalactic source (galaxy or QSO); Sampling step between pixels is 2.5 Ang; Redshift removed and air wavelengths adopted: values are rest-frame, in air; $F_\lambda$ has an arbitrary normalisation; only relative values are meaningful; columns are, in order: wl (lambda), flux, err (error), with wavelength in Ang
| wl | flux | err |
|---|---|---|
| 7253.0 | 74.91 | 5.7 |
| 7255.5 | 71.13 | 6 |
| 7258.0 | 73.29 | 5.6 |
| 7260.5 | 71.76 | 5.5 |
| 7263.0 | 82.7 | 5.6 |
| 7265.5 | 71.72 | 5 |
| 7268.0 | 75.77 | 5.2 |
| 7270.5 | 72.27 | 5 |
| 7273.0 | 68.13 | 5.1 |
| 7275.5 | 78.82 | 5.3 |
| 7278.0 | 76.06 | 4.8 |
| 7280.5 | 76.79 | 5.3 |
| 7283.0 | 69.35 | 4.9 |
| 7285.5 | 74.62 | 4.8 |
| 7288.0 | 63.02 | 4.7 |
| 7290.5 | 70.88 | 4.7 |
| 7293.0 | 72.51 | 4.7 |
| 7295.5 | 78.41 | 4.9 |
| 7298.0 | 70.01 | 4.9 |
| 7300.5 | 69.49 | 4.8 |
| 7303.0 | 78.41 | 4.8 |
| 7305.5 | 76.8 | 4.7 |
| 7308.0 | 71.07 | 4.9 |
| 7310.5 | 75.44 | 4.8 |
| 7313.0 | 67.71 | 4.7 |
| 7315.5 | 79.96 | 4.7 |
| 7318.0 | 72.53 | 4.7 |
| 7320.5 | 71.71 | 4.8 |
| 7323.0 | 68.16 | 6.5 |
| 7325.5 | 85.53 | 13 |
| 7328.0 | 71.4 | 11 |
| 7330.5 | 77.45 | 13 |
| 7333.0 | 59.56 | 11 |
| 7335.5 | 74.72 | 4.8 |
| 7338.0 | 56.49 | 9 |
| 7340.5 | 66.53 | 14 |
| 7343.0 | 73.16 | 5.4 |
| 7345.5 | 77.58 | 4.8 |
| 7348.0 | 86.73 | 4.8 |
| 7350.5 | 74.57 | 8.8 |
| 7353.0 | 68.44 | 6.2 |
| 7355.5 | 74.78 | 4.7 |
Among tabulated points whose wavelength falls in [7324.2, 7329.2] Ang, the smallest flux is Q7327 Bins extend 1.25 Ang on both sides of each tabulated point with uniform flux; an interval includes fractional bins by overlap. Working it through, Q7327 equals 71.4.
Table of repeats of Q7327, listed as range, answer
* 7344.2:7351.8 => 74.57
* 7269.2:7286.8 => 68.13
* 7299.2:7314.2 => 67.71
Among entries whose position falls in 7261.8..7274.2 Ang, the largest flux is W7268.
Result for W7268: 82.7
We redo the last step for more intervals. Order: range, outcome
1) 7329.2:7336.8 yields 77.45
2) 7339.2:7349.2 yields 86.73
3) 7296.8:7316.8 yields 79.96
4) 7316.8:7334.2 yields 85.53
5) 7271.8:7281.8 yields 78.82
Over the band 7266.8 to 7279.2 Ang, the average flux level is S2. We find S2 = 74.2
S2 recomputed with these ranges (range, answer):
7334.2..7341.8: 65.9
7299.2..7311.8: 74.2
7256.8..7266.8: 74.9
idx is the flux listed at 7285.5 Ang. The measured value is 74.62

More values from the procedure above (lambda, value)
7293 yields 72.51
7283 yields 69.35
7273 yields 68.13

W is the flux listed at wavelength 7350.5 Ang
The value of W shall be 74.57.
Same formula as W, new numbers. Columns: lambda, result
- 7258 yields 73.29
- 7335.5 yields 74.72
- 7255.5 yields 71.13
